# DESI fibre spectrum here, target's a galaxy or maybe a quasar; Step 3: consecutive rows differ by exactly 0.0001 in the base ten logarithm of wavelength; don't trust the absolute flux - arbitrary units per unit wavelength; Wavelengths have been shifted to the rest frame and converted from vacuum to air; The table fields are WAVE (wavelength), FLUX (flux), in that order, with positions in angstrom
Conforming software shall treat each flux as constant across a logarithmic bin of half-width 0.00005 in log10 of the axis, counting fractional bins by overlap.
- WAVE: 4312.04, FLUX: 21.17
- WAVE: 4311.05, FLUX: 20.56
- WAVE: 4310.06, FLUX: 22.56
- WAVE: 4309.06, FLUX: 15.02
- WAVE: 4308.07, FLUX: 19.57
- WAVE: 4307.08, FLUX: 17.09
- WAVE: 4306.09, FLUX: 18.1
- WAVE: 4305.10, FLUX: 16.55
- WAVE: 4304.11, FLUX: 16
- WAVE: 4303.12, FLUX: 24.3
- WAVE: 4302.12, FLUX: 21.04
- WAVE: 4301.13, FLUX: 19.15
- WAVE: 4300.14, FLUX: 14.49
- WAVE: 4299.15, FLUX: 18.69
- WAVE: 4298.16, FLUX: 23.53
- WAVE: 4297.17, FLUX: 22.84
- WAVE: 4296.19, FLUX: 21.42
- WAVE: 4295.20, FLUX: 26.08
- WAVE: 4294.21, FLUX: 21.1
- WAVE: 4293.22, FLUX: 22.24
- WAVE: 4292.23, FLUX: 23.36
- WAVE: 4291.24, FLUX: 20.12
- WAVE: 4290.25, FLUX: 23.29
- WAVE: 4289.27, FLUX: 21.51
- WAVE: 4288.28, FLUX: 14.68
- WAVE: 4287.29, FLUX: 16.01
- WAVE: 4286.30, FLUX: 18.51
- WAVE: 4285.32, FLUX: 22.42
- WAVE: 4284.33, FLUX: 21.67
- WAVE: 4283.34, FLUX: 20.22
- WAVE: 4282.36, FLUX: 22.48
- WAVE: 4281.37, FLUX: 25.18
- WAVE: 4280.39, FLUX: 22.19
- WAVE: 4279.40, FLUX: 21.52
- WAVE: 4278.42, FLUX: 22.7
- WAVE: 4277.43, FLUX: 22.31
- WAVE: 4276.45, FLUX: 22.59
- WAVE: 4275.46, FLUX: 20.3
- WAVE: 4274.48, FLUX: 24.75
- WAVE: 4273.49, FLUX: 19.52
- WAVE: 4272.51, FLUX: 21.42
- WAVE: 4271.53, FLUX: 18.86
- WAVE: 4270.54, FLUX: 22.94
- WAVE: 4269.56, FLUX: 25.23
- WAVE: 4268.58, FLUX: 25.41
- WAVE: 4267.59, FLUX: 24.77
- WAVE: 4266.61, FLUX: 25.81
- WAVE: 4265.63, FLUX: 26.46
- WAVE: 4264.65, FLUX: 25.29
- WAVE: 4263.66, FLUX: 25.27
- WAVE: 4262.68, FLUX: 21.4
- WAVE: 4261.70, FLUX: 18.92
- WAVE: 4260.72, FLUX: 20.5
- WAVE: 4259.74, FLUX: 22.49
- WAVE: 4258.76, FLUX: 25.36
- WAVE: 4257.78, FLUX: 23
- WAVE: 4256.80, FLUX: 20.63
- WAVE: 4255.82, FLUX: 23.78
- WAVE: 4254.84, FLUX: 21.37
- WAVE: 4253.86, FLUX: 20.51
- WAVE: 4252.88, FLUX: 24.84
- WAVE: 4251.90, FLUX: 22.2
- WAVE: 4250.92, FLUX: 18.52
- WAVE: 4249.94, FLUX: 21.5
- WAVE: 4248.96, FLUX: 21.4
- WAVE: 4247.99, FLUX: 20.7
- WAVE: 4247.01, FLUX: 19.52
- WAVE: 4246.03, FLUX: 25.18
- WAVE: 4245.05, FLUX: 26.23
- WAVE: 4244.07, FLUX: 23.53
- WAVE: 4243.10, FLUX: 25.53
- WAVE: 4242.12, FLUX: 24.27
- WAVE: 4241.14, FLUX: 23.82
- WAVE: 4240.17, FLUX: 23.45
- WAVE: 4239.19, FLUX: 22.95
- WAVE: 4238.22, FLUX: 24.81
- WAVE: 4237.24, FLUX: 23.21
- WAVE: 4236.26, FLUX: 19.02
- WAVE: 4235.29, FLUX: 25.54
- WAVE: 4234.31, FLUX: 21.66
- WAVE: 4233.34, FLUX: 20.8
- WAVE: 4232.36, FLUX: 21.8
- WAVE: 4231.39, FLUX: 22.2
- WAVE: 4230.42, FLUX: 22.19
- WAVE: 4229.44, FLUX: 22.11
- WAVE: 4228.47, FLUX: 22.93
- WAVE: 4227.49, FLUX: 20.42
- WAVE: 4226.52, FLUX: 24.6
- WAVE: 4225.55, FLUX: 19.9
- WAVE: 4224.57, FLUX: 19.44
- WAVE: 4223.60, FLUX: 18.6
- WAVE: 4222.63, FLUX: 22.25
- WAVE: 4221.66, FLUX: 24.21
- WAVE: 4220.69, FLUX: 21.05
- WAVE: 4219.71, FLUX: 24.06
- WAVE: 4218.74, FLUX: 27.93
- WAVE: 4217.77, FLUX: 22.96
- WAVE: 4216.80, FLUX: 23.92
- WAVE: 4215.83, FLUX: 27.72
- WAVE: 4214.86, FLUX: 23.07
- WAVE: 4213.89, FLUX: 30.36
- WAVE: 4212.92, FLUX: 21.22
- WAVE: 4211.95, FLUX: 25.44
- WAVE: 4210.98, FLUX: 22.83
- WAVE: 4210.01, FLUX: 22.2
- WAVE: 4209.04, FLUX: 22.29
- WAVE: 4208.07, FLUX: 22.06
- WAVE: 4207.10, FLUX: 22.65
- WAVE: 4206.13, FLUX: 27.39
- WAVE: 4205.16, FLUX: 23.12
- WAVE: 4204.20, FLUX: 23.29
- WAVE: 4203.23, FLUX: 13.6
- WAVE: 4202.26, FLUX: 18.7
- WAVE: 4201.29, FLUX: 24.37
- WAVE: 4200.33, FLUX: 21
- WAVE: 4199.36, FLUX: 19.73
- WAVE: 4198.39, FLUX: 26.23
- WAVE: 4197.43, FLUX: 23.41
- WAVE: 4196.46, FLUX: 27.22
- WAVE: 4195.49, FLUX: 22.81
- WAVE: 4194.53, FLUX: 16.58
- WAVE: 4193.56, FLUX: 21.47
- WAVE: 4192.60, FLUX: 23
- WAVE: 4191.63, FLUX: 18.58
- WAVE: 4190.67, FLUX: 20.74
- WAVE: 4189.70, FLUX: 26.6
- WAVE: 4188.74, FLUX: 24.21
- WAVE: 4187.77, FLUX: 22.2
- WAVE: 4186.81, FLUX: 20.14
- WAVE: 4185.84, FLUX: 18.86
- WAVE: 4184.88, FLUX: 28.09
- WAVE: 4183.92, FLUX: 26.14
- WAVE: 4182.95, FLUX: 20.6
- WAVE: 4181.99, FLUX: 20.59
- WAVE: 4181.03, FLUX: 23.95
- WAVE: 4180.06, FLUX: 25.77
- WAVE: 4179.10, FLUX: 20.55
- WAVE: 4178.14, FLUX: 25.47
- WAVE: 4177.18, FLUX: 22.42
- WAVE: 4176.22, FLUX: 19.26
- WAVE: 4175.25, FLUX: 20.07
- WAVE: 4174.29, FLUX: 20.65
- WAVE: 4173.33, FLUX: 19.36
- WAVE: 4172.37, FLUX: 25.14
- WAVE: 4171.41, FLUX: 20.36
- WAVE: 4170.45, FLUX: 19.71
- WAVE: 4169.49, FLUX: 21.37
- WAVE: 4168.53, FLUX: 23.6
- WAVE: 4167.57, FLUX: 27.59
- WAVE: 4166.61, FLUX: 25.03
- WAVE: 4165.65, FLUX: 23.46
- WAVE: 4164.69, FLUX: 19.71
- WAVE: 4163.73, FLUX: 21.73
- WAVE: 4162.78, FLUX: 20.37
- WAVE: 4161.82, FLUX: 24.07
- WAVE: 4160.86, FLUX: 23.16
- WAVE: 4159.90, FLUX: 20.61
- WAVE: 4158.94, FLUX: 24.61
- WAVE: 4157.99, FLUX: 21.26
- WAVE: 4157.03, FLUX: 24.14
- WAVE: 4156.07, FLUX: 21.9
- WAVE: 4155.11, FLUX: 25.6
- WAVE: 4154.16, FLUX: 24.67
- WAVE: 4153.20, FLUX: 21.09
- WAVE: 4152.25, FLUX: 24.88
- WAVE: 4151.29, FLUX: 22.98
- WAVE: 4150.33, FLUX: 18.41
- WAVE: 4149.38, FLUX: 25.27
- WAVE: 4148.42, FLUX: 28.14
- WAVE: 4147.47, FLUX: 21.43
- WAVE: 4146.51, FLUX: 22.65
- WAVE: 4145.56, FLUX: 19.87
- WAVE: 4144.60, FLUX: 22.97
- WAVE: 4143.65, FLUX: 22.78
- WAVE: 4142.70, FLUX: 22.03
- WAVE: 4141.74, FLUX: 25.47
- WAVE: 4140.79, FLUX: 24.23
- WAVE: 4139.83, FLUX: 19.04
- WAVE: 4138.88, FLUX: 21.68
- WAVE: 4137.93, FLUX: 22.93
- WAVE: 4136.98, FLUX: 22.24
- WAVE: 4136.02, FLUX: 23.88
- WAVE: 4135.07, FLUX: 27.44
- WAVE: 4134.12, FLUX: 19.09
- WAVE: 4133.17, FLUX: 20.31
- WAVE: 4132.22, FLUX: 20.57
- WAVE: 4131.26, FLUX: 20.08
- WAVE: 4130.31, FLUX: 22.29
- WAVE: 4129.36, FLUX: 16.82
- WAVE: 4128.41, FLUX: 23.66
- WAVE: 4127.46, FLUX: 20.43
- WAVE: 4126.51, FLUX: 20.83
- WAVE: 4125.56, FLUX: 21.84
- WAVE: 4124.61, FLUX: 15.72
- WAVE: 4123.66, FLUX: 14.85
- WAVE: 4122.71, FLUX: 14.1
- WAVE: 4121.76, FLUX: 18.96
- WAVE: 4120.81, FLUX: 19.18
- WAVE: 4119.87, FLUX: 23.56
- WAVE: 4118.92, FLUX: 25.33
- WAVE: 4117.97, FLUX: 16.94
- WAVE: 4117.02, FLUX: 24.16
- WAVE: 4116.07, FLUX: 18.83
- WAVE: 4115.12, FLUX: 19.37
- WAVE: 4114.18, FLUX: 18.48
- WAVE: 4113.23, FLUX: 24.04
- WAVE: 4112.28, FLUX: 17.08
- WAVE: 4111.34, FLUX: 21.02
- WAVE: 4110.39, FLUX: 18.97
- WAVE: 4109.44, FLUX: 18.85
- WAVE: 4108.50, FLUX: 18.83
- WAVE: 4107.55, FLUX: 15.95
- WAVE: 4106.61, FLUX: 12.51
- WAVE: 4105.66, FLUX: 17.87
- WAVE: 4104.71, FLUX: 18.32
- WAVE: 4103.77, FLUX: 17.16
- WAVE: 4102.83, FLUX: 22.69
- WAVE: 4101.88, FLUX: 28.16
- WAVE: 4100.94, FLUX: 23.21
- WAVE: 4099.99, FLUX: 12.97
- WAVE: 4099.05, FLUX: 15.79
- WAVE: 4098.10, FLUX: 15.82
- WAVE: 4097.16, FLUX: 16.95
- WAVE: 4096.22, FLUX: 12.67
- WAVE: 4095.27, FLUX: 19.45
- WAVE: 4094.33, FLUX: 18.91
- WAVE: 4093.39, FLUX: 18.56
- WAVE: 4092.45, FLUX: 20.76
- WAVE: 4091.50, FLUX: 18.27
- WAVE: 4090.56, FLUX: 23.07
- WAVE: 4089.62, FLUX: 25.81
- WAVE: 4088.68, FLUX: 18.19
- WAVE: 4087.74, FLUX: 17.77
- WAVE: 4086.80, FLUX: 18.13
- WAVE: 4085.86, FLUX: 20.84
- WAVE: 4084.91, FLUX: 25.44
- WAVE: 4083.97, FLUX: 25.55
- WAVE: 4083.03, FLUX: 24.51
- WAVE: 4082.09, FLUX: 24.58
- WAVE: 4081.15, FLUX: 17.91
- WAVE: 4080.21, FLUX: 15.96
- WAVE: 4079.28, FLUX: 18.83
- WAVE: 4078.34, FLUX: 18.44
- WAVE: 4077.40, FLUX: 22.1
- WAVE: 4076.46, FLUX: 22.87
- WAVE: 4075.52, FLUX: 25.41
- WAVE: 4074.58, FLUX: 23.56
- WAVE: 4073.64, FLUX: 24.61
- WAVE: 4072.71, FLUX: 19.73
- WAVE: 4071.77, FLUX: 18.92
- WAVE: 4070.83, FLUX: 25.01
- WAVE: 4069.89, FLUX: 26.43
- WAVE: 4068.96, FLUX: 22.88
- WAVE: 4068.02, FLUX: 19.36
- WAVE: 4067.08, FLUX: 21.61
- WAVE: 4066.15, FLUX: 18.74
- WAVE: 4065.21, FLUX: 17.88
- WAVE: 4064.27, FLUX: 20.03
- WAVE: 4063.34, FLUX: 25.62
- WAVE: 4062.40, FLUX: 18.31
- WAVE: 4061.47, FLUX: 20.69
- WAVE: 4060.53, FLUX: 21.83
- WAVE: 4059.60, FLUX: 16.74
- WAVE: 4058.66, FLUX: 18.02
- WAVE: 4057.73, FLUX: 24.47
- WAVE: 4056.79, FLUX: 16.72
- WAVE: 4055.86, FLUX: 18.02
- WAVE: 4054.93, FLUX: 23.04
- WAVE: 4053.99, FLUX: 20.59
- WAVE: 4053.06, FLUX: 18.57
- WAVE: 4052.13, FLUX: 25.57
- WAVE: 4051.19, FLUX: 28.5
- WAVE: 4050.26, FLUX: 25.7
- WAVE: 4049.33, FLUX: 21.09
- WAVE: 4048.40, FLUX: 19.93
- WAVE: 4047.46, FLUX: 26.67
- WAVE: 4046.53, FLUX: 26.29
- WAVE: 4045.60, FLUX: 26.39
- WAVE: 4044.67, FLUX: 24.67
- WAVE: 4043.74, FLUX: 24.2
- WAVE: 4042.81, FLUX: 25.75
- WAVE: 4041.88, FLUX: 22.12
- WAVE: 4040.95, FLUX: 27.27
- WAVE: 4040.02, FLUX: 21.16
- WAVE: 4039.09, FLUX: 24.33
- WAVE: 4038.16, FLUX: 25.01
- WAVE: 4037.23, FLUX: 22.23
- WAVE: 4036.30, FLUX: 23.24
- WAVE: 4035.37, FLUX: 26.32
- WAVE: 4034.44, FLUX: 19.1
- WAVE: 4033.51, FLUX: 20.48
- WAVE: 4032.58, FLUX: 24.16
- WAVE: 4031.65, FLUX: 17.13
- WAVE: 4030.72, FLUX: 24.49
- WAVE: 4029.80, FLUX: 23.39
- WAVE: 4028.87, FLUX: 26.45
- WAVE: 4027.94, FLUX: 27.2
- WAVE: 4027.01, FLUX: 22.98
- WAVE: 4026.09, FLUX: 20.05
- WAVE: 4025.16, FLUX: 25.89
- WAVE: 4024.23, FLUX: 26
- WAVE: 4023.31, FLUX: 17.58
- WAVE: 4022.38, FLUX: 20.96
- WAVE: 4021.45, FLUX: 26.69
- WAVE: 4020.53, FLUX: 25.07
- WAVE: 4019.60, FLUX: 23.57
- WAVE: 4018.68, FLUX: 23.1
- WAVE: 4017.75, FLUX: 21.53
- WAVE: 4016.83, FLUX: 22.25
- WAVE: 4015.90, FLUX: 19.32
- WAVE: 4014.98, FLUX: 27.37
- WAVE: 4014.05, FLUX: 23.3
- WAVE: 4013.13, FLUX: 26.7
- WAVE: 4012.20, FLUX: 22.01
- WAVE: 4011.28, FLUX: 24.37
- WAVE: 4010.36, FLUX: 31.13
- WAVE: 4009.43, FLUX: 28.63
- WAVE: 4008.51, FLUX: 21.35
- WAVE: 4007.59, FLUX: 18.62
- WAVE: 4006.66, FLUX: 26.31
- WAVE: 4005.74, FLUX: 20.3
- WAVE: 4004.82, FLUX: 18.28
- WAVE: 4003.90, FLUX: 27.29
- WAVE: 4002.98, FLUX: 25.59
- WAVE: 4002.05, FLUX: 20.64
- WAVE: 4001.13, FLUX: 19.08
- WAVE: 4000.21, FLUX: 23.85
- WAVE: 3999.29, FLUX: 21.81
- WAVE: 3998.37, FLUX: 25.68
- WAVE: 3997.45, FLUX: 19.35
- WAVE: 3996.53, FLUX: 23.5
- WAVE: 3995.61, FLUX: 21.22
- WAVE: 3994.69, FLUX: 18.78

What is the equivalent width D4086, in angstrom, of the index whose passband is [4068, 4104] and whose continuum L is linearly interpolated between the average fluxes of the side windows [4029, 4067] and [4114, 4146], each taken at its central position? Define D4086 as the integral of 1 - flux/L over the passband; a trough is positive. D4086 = 1.6 angstrom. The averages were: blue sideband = 22.4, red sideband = 20.9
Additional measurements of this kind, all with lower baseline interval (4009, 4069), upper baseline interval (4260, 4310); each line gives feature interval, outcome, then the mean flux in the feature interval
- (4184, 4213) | -0.70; 22.4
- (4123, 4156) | 0.52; 21.9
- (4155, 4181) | -0.46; 22.5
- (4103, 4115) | 2.17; 18.4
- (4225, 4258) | -1.33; 22.5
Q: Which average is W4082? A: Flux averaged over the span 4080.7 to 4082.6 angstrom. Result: 21.3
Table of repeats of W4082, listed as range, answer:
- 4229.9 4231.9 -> 22.2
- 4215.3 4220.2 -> 25.3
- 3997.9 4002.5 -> 22.2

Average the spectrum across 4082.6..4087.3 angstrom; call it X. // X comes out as 22.8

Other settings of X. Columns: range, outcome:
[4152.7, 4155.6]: 23.8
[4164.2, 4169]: 23.9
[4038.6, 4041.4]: 24.2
